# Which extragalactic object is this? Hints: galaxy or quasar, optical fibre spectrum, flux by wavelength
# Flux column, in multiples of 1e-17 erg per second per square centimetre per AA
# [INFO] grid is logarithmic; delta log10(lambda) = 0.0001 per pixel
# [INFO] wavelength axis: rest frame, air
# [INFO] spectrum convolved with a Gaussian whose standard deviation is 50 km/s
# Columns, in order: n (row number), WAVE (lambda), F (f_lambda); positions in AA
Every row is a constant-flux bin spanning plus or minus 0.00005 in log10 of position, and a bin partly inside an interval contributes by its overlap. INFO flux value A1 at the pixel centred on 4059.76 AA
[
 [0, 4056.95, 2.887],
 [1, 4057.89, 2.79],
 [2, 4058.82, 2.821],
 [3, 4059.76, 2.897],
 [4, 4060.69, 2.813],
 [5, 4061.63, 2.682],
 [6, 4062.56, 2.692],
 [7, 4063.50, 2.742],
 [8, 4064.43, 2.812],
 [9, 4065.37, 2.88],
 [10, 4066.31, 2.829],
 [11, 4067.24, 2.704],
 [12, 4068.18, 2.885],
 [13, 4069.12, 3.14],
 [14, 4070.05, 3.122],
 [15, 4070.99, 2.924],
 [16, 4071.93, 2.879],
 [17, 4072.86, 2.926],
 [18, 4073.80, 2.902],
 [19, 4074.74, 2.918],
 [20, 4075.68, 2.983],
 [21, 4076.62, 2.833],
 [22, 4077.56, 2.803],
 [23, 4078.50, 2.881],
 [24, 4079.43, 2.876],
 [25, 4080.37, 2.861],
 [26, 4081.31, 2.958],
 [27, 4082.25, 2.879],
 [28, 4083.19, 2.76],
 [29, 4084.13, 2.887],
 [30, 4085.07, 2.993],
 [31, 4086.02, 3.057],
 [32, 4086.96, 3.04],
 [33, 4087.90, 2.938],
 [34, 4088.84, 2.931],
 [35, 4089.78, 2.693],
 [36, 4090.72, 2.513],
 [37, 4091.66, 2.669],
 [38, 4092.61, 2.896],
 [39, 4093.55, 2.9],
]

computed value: 2.897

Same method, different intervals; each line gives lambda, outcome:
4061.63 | 2.682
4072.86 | 2.926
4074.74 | 2.918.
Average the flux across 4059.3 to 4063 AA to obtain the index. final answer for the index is 2.78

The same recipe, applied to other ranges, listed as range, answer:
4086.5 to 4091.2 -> 2.83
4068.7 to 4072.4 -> 3.02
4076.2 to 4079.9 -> 2.85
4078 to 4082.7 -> 2.89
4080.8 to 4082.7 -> 2.92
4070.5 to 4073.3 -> 2.91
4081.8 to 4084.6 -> 2.84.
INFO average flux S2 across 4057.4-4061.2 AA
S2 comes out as 2.82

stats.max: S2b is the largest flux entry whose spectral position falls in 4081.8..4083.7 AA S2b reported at 2.879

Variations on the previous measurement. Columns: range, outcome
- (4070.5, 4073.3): 2.926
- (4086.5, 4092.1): 3.04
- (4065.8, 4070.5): 3.14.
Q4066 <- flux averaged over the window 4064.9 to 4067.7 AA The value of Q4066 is 2.81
